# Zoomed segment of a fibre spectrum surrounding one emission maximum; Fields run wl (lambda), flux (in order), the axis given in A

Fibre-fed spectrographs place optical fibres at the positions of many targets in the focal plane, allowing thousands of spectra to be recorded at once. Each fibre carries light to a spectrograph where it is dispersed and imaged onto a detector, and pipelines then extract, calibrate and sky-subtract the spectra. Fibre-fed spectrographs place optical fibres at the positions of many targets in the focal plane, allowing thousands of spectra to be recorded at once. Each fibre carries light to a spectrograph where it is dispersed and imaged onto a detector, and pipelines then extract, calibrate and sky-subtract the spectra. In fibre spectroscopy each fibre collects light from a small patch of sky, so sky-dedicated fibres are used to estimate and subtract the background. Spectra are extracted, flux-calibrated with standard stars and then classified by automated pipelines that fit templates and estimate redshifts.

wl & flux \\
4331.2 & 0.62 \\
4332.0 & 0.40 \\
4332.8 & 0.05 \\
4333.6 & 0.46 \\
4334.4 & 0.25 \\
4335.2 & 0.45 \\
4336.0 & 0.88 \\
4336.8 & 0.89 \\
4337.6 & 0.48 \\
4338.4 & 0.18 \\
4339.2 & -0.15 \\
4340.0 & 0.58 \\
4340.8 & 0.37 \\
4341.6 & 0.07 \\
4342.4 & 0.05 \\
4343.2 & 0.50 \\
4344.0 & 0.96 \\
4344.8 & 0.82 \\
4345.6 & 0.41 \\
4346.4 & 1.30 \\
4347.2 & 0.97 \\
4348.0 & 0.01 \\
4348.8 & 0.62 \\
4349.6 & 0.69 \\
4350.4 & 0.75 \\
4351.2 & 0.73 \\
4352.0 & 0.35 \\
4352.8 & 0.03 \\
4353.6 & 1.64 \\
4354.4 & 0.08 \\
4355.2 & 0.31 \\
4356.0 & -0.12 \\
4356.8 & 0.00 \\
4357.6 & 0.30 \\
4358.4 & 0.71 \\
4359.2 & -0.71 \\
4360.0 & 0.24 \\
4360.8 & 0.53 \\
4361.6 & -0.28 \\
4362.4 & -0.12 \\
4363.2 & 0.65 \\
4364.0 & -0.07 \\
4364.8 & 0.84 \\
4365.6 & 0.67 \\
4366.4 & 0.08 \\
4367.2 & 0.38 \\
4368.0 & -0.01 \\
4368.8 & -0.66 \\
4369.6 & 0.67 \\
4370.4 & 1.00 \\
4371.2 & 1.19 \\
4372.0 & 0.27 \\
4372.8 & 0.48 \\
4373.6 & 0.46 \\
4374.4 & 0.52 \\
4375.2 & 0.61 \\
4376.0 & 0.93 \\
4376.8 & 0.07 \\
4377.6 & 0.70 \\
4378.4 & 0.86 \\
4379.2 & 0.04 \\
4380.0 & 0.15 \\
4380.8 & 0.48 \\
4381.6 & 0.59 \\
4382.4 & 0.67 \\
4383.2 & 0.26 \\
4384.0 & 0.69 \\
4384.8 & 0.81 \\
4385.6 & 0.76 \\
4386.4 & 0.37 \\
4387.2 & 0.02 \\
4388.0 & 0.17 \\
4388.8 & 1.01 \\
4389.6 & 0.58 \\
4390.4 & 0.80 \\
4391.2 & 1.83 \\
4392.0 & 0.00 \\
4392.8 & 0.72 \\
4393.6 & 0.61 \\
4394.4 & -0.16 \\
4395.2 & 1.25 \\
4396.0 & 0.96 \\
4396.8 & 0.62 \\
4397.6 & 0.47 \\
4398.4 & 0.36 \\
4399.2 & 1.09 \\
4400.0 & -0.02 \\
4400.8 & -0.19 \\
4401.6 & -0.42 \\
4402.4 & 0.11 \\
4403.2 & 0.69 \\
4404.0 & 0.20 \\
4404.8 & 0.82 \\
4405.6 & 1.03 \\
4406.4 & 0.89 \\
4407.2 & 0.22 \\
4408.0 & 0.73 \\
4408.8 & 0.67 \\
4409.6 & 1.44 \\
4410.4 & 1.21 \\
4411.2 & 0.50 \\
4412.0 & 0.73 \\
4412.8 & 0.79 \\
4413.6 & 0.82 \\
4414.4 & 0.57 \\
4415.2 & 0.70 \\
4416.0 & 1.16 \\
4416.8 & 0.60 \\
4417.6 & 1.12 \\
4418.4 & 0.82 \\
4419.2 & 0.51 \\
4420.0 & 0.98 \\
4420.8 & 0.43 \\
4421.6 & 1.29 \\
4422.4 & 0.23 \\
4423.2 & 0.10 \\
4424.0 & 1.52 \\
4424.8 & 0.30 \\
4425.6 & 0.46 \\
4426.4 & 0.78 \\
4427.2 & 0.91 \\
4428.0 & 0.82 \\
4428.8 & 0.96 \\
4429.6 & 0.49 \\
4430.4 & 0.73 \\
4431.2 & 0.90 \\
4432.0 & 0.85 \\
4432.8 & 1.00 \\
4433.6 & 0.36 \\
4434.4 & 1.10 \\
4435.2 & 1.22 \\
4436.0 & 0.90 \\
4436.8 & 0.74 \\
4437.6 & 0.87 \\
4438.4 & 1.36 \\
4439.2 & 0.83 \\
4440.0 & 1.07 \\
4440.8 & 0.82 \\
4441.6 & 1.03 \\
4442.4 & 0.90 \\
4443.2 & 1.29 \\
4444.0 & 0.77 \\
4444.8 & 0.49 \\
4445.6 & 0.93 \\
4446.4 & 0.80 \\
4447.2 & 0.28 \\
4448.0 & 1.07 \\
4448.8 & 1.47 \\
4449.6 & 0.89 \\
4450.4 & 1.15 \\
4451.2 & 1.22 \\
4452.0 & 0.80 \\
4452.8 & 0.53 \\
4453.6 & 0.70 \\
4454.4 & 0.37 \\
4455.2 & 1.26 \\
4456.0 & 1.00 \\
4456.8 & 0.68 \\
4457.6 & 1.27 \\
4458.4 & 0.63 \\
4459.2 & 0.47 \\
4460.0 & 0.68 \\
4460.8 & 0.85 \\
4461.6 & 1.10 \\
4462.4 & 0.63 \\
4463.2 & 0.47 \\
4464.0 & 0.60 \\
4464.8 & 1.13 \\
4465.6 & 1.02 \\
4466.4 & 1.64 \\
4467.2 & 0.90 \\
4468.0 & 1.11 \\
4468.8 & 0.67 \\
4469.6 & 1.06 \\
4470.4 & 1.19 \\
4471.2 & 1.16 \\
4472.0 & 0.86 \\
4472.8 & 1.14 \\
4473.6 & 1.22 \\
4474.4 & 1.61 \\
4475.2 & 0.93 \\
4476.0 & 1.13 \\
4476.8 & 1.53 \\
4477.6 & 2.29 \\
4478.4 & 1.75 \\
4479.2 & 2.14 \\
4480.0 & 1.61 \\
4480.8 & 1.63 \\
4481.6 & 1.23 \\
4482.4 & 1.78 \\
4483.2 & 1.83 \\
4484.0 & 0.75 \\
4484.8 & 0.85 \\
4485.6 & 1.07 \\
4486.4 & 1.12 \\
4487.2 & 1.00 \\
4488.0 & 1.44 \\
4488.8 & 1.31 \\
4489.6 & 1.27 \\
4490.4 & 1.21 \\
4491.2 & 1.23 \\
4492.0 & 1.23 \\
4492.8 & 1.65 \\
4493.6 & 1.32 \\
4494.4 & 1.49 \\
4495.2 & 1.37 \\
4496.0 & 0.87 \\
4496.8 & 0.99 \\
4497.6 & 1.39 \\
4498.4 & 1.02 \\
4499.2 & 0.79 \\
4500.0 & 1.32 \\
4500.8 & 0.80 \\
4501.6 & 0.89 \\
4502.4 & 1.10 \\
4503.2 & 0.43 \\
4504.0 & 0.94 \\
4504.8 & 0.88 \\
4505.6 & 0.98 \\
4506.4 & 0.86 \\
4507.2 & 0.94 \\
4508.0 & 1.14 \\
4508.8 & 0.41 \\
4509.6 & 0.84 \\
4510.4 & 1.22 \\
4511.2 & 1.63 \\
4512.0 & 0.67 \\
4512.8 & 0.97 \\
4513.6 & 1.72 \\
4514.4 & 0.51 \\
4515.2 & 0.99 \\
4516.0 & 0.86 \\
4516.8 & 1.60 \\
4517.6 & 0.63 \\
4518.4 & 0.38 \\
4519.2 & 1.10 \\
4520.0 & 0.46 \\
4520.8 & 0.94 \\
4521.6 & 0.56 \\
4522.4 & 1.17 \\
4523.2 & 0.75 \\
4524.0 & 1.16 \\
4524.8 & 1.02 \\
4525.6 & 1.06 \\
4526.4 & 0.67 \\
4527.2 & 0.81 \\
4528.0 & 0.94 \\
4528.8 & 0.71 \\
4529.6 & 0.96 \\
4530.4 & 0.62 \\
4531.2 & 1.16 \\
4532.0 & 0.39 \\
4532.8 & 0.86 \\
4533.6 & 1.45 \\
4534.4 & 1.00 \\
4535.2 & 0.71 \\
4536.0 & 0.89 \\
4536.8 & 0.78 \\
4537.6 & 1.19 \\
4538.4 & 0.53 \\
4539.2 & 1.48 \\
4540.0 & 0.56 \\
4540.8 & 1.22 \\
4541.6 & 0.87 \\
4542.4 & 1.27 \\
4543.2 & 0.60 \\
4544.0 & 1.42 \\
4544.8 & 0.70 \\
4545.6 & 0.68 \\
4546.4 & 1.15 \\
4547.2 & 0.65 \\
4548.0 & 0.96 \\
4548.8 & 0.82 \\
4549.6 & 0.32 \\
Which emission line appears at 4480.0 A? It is Lyman alpha 1216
